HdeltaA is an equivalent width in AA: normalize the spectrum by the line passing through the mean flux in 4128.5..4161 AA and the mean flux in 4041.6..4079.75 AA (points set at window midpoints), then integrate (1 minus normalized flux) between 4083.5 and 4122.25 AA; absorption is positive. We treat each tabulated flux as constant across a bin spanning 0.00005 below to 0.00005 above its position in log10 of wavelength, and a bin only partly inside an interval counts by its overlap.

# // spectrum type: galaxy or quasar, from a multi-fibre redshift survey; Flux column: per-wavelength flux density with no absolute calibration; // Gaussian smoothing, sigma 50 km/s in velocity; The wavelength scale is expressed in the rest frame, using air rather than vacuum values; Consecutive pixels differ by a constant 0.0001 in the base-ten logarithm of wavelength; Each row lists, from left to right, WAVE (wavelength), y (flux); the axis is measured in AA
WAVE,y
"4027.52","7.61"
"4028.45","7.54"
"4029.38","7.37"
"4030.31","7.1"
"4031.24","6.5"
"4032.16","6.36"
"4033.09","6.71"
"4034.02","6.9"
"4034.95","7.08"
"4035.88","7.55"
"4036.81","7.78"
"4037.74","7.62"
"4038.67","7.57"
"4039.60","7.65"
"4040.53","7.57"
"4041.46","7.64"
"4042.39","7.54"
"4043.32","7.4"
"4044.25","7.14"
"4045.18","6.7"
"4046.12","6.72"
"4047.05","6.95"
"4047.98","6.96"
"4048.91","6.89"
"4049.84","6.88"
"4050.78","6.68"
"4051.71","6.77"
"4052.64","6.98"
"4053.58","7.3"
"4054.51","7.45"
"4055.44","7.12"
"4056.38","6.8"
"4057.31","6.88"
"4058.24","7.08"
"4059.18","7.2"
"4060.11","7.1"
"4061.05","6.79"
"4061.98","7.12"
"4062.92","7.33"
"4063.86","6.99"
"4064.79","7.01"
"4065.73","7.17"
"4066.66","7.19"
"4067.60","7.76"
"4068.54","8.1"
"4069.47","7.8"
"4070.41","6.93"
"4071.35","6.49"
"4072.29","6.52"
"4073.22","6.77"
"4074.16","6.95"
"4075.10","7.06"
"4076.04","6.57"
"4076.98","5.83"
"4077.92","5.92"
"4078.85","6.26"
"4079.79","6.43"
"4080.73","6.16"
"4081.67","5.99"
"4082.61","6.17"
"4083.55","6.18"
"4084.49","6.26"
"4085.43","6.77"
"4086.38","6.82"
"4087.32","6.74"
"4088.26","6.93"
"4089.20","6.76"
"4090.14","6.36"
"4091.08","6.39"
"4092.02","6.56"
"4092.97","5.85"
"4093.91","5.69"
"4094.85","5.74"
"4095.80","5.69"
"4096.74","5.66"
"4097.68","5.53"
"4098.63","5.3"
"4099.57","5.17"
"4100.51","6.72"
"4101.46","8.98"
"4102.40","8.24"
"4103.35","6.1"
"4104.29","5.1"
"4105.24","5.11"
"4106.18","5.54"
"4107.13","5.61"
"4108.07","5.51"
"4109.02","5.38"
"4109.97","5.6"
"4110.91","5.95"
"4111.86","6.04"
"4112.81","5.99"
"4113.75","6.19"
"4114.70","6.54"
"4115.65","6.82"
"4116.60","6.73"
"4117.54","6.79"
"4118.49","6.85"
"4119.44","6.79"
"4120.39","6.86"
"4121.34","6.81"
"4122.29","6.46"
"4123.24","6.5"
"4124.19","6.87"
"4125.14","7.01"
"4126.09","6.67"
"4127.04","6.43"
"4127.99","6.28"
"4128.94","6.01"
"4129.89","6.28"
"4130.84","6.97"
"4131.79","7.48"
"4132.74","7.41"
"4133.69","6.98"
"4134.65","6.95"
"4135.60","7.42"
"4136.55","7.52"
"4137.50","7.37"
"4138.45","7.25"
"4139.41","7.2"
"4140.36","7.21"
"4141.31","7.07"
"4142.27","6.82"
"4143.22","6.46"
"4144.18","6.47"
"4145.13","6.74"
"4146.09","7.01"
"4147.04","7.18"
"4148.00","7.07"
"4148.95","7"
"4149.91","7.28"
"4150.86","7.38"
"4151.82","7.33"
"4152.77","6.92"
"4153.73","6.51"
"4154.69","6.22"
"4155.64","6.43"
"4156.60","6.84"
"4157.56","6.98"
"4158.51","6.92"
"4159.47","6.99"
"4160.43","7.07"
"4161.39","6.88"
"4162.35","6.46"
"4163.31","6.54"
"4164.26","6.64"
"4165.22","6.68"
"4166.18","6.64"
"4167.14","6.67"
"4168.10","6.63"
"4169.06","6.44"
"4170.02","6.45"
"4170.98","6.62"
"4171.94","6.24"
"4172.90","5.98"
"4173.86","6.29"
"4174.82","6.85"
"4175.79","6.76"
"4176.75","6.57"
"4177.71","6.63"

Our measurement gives 3.93 AA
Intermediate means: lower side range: 6.98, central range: 6.26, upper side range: 6.96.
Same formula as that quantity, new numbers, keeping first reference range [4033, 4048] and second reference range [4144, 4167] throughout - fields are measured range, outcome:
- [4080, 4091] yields 1.00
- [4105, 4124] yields 2.10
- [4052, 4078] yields 0.61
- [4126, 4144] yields -0.03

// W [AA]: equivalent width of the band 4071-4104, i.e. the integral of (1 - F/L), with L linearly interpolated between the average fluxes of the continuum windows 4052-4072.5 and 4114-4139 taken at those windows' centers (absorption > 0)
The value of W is 3.0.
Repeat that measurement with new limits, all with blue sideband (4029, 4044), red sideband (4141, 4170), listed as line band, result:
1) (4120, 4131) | 0.5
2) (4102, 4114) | 1.9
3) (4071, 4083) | 1.2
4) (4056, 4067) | 0.2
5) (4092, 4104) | 1.4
